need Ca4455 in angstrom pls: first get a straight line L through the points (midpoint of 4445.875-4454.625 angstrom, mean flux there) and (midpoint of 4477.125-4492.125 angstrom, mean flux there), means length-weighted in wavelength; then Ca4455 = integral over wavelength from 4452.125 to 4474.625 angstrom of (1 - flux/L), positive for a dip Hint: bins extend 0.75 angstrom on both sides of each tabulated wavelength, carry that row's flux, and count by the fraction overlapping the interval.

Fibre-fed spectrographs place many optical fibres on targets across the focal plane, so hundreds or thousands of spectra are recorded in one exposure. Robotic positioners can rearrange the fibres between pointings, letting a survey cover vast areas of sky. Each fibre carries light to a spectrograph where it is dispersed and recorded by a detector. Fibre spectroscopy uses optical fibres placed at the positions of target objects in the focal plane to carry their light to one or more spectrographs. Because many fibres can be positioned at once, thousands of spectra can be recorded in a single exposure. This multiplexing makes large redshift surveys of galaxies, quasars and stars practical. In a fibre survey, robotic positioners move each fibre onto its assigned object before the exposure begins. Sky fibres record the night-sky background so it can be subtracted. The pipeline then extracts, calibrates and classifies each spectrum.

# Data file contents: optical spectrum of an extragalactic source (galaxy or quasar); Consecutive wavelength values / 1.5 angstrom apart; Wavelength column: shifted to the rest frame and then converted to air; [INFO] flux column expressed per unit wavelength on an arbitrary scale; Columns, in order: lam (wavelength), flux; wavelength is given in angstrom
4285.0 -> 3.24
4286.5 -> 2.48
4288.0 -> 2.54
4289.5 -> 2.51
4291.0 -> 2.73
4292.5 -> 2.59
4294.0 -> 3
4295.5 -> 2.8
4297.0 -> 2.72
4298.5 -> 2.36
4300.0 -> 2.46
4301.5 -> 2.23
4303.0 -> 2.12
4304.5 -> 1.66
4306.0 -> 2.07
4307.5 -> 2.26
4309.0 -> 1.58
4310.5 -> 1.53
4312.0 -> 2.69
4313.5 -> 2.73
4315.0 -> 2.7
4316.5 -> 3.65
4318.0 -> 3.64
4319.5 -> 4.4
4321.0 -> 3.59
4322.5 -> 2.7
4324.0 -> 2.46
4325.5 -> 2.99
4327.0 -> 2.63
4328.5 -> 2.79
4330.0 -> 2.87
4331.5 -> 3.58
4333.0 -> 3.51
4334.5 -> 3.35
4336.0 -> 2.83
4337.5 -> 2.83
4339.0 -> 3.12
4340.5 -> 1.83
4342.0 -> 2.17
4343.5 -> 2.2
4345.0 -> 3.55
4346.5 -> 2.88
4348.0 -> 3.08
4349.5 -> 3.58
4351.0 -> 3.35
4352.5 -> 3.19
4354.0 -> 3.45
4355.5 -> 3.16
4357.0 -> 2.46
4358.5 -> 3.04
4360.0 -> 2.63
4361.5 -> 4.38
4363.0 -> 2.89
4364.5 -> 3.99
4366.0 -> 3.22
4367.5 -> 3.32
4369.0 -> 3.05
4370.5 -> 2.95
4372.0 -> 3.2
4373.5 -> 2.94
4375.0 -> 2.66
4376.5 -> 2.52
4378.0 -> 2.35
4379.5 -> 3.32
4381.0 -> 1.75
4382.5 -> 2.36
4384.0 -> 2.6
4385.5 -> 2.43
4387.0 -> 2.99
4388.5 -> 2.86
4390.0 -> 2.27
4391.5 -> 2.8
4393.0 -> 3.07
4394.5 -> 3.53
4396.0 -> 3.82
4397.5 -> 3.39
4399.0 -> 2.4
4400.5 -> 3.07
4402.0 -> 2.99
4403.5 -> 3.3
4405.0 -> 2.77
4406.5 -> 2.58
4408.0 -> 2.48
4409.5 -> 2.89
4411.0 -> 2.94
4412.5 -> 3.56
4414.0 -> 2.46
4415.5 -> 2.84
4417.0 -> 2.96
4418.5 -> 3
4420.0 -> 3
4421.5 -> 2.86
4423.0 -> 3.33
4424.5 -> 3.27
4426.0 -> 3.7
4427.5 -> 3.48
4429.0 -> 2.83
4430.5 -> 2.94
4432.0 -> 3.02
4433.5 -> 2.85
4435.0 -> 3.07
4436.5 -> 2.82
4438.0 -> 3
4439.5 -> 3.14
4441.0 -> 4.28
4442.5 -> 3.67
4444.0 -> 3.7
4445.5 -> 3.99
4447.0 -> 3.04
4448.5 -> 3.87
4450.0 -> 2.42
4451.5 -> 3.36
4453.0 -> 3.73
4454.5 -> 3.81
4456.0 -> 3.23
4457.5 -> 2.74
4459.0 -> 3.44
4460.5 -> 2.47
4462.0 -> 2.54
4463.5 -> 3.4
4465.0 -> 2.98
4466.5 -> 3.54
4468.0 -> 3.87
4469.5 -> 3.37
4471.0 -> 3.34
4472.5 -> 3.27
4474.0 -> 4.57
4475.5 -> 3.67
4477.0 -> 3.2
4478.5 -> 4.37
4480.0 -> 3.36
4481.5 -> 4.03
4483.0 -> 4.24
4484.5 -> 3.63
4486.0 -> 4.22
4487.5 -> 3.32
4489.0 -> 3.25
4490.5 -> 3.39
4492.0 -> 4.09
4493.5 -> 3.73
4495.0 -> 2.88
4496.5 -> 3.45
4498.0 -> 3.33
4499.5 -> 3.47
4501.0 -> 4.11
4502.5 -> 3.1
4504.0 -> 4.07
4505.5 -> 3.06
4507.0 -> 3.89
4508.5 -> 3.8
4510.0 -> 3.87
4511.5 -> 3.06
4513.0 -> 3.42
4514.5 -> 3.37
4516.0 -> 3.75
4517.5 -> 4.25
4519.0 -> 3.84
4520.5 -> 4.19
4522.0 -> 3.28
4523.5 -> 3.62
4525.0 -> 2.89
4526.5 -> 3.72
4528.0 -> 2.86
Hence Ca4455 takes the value 1.1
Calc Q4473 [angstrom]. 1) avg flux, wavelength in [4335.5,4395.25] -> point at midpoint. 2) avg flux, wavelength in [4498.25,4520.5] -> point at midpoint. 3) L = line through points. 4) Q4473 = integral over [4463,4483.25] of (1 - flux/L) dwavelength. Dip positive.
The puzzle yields -1.0 angstrom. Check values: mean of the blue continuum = 2.92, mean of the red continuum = 3.66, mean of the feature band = 3.65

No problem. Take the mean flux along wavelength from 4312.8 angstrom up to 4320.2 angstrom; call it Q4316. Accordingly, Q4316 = 3.42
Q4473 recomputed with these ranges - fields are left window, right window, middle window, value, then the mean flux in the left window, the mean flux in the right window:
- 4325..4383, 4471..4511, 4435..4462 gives 1.1 angstrom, 2.98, 3.66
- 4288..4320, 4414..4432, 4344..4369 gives -4.0 angstrom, 2.58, 3.08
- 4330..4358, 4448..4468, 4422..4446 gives -1.0 angstrom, 3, 3.21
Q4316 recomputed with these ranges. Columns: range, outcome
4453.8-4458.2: 3.26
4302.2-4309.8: 1.94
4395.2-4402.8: 3.14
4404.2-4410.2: 2.68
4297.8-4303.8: 2.29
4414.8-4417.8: 2.9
